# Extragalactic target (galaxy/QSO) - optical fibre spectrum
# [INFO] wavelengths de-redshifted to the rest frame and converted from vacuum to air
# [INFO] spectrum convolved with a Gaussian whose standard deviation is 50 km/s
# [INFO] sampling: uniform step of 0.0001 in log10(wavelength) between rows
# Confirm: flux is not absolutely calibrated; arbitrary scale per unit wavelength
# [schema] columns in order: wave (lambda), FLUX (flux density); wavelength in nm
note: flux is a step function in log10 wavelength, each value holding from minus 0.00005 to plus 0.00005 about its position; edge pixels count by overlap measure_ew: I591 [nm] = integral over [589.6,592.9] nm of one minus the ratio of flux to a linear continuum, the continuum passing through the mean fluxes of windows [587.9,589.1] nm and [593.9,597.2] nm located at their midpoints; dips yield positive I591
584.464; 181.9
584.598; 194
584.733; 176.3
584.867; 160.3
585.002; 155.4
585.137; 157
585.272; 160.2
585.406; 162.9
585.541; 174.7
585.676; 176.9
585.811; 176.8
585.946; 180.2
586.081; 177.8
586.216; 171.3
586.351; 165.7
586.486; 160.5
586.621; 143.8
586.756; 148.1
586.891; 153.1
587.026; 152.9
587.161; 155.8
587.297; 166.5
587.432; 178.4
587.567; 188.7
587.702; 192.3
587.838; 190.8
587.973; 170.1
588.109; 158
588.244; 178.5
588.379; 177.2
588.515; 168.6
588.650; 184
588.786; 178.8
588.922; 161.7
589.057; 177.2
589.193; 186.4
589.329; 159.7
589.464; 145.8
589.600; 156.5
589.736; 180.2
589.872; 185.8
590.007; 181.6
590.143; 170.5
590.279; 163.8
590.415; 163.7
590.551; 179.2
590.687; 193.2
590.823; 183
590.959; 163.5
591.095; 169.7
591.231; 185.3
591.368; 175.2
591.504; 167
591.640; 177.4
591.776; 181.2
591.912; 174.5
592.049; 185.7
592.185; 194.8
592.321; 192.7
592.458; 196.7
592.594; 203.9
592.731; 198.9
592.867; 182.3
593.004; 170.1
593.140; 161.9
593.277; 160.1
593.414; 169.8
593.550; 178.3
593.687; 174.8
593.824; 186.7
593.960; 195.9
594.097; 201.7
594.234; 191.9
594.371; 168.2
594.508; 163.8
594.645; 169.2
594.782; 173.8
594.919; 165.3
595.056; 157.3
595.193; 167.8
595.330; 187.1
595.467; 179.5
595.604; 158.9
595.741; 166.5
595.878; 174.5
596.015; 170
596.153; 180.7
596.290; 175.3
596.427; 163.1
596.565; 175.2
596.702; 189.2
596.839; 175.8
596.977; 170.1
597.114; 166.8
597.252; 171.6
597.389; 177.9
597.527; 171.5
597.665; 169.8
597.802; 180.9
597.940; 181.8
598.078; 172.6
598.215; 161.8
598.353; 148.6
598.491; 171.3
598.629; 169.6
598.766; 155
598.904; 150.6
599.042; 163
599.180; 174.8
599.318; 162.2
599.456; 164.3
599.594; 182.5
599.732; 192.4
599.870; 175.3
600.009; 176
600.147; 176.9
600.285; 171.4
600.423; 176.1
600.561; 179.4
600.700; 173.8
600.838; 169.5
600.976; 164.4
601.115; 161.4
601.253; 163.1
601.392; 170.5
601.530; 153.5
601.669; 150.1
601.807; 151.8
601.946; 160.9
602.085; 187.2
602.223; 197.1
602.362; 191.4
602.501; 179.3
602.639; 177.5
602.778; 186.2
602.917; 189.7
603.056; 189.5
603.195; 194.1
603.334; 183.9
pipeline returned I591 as -0.14 nm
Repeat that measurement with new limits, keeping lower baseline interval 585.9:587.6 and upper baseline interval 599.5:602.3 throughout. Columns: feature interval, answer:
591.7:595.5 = -0.272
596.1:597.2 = -0.033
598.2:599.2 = 0.054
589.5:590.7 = -0.053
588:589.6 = -0.045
